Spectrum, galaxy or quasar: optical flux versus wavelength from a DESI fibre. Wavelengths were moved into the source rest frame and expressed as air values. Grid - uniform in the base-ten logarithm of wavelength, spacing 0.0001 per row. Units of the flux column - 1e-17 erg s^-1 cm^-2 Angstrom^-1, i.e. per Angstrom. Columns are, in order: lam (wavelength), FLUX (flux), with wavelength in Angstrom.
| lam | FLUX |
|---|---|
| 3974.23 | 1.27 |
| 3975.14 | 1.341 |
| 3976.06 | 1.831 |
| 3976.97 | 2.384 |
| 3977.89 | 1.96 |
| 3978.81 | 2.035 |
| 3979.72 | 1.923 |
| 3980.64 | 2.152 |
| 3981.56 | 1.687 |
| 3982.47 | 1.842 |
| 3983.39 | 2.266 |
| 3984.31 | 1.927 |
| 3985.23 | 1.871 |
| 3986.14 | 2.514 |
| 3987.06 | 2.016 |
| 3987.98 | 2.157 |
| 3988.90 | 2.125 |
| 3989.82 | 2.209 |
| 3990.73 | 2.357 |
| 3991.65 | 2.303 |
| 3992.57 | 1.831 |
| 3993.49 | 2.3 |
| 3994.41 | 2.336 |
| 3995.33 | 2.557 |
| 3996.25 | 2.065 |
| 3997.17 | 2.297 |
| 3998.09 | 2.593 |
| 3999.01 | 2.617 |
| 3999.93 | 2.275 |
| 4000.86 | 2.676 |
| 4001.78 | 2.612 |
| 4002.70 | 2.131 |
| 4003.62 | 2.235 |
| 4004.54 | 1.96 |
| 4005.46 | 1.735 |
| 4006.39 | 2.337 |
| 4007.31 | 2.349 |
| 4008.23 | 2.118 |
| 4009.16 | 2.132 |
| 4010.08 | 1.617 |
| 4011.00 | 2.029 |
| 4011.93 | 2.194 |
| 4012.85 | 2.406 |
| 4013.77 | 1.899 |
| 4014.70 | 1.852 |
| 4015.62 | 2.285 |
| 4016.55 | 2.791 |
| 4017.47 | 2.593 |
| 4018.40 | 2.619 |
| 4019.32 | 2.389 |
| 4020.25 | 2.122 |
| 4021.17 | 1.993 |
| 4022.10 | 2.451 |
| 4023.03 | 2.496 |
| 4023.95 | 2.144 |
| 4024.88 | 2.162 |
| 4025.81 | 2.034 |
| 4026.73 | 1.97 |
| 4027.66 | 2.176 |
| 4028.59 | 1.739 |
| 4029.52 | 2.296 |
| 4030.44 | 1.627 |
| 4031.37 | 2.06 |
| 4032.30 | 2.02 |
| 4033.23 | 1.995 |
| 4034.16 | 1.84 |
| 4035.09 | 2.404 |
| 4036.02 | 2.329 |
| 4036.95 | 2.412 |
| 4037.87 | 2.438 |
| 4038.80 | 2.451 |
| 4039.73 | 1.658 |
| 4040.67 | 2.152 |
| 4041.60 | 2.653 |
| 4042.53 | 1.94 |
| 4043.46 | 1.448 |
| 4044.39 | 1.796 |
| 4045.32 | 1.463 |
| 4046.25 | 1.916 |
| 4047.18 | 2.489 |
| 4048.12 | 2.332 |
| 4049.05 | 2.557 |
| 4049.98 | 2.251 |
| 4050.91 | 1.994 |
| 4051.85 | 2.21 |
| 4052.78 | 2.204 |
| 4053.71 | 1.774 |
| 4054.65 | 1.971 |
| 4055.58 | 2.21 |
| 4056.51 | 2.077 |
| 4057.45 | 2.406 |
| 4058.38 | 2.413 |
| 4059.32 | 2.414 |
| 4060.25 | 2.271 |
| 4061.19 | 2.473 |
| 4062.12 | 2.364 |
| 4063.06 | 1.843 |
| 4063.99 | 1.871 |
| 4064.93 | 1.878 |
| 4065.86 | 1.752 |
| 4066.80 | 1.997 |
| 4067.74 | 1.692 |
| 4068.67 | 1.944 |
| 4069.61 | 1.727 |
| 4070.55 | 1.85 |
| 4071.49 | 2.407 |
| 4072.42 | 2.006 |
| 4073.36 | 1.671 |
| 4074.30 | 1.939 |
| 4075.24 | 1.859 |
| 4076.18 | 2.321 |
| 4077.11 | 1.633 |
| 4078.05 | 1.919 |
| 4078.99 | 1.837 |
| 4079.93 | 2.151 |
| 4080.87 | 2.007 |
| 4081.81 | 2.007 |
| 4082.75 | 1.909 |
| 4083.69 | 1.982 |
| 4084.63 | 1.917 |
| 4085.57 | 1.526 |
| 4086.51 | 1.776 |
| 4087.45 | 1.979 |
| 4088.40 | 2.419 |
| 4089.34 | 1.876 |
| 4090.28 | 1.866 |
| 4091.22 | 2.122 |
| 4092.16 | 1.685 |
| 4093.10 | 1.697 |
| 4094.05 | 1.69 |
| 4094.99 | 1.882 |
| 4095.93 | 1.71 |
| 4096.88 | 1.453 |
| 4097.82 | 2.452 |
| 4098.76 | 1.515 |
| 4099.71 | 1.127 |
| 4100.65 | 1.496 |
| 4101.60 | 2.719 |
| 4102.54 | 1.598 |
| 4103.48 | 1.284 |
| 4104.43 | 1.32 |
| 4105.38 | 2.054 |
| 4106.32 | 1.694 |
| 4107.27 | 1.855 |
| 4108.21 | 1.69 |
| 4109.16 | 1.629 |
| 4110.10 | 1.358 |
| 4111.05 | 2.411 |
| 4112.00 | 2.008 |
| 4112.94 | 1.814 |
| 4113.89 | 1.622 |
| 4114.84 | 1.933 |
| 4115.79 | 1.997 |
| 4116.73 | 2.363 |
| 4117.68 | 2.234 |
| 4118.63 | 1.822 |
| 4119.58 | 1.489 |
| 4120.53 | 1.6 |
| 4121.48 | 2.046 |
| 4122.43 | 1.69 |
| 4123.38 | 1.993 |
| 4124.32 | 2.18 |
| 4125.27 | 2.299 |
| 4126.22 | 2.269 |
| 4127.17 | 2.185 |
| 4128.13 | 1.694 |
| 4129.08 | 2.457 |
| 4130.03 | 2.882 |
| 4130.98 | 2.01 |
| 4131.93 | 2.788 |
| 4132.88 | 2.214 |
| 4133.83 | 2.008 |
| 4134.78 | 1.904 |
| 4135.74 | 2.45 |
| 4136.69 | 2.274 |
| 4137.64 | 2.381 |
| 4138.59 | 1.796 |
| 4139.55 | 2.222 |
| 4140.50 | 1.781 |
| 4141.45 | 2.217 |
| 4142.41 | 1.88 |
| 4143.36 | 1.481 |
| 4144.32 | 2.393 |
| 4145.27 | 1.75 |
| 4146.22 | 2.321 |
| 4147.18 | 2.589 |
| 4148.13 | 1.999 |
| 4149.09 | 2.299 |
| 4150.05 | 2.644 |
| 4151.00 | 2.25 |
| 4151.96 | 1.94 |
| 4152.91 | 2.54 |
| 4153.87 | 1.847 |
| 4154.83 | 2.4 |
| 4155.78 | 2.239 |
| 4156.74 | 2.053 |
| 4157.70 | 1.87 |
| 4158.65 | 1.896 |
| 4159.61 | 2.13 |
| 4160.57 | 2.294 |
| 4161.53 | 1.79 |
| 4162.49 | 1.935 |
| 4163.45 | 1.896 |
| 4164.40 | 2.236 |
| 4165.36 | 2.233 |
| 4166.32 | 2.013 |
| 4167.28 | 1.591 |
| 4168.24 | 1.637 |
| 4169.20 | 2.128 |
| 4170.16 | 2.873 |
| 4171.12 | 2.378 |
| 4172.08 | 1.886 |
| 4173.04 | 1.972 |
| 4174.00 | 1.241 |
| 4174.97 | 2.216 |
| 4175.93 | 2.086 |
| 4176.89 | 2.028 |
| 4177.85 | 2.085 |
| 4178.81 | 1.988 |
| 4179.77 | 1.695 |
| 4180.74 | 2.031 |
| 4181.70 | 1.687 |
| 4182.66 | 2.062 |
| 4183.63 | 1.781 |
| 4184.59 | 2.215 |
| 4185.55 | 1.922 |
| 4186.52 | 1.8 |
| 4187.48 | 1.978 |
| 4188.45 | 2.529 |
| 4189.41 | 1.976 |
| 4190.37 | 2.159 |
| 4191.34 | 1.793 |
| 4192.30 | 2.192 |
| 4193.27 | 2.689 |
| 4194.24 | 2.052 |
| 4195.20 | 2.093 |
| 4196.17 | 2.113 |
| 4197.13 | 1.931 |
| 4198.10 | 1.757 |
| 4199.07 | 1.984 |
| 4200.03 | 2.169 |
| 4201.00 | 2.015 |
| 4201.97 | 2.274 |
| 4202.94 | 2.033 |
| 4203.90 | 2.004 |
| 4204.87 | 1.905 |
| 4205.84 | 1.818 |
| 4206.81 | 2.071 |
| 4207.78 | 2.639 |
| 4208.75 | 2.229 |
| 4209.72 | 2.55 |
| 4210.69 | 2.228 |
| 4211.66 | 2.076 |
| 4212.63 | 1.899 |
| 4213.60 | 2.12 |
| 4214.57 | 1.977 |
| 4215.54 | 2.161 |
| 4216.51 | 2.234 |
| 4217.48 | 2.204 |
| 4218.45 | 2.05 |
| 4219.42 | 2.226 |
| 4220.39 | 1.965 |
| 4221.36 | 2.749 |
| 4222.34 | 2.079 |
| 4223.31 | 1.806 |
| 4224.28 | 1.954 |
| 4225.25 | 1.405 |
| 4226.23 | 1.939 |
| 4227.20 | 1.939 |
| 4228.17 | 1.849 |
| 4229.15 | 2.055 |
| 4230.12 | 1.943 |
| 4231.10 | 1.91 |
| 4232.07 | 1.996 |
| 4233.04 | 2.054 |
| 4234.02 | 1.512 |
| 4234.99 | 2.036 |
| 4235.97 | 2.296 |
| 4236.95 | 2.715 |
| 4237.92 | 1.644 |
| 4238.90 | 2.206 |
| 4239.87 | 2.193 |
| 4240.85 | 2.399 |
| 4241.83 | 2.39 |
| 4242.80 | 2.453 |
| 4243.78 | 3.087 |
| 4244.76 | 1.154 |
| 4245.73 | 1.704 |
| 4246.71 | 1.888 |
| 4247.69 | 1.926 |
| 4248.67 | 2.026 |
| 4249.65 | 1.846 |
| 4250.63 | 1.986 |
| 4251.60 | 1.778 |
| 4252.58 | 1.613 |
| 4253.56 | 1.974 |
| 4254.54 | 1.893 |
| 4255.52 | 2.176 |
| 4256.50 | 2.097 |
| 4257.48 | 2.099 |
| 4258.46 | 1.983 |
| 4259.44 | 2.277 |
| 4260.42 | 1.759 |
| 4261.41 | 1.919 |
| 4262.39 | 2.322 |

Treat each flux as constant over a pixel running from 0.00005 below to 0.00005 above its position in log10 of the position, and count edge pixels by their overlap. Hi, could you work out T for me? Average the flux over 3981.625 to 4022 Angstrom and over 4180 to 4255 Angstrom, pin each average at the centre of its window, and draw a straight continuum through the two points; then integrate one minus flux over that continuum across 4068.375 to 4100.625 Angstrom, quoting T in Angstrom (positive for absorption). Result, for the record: 4.22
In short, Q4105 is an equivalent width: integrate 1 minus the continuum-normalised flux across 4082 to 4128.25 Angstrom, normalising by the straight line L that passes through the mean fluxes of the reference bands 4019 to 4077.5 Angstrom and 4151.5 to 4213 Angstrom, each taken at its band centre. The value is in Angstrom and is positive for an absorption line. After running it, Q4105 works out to 4.8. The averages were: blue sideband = 2.08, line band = 1.86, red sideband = 2.06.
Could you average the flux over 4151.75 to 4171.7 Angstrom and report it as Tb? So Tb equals 2.09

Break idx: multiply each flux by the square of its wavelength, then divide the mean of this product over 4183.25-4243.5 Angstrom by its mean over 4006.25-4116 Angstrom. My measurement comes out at 1.1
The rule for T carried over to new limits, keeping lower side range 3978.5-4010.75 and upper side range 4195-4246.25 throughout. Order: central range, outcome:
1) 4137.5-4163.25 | 0.1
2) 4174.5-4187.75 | 0.8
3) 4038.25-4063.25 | 0.1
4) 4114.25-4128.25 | 0.9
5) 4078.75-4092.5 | 1.3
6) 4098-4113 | 2.8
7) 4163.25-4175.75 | 0.4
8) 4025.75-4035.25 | 0.7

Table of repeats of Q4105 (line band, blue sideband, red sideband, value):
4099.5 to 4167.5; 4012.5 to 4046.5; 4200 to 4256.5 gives 2.3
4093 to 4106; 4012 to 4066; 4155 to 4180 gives 2.3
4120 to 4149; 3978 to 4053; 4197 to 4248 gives -0.2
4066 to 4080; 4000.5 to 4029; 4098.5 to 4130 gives 0.6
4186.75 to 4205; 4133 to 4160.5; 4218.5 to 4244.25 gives 0.3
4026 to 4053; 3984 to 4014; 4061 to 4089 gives -0.3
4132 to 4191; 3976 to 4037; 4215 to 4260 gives 0.4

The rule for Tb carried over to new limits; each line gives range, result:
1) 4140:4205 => 2.06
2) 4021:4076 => 2.08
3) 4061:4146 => 1.94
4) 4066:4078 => 1.92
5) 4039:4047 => 1.92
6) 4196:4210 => 2.09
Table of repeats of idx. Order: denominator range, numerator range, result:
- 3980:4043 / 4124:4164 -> 1.05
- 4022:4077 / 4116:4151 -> 1.07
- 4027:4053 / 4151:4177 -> 1.04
